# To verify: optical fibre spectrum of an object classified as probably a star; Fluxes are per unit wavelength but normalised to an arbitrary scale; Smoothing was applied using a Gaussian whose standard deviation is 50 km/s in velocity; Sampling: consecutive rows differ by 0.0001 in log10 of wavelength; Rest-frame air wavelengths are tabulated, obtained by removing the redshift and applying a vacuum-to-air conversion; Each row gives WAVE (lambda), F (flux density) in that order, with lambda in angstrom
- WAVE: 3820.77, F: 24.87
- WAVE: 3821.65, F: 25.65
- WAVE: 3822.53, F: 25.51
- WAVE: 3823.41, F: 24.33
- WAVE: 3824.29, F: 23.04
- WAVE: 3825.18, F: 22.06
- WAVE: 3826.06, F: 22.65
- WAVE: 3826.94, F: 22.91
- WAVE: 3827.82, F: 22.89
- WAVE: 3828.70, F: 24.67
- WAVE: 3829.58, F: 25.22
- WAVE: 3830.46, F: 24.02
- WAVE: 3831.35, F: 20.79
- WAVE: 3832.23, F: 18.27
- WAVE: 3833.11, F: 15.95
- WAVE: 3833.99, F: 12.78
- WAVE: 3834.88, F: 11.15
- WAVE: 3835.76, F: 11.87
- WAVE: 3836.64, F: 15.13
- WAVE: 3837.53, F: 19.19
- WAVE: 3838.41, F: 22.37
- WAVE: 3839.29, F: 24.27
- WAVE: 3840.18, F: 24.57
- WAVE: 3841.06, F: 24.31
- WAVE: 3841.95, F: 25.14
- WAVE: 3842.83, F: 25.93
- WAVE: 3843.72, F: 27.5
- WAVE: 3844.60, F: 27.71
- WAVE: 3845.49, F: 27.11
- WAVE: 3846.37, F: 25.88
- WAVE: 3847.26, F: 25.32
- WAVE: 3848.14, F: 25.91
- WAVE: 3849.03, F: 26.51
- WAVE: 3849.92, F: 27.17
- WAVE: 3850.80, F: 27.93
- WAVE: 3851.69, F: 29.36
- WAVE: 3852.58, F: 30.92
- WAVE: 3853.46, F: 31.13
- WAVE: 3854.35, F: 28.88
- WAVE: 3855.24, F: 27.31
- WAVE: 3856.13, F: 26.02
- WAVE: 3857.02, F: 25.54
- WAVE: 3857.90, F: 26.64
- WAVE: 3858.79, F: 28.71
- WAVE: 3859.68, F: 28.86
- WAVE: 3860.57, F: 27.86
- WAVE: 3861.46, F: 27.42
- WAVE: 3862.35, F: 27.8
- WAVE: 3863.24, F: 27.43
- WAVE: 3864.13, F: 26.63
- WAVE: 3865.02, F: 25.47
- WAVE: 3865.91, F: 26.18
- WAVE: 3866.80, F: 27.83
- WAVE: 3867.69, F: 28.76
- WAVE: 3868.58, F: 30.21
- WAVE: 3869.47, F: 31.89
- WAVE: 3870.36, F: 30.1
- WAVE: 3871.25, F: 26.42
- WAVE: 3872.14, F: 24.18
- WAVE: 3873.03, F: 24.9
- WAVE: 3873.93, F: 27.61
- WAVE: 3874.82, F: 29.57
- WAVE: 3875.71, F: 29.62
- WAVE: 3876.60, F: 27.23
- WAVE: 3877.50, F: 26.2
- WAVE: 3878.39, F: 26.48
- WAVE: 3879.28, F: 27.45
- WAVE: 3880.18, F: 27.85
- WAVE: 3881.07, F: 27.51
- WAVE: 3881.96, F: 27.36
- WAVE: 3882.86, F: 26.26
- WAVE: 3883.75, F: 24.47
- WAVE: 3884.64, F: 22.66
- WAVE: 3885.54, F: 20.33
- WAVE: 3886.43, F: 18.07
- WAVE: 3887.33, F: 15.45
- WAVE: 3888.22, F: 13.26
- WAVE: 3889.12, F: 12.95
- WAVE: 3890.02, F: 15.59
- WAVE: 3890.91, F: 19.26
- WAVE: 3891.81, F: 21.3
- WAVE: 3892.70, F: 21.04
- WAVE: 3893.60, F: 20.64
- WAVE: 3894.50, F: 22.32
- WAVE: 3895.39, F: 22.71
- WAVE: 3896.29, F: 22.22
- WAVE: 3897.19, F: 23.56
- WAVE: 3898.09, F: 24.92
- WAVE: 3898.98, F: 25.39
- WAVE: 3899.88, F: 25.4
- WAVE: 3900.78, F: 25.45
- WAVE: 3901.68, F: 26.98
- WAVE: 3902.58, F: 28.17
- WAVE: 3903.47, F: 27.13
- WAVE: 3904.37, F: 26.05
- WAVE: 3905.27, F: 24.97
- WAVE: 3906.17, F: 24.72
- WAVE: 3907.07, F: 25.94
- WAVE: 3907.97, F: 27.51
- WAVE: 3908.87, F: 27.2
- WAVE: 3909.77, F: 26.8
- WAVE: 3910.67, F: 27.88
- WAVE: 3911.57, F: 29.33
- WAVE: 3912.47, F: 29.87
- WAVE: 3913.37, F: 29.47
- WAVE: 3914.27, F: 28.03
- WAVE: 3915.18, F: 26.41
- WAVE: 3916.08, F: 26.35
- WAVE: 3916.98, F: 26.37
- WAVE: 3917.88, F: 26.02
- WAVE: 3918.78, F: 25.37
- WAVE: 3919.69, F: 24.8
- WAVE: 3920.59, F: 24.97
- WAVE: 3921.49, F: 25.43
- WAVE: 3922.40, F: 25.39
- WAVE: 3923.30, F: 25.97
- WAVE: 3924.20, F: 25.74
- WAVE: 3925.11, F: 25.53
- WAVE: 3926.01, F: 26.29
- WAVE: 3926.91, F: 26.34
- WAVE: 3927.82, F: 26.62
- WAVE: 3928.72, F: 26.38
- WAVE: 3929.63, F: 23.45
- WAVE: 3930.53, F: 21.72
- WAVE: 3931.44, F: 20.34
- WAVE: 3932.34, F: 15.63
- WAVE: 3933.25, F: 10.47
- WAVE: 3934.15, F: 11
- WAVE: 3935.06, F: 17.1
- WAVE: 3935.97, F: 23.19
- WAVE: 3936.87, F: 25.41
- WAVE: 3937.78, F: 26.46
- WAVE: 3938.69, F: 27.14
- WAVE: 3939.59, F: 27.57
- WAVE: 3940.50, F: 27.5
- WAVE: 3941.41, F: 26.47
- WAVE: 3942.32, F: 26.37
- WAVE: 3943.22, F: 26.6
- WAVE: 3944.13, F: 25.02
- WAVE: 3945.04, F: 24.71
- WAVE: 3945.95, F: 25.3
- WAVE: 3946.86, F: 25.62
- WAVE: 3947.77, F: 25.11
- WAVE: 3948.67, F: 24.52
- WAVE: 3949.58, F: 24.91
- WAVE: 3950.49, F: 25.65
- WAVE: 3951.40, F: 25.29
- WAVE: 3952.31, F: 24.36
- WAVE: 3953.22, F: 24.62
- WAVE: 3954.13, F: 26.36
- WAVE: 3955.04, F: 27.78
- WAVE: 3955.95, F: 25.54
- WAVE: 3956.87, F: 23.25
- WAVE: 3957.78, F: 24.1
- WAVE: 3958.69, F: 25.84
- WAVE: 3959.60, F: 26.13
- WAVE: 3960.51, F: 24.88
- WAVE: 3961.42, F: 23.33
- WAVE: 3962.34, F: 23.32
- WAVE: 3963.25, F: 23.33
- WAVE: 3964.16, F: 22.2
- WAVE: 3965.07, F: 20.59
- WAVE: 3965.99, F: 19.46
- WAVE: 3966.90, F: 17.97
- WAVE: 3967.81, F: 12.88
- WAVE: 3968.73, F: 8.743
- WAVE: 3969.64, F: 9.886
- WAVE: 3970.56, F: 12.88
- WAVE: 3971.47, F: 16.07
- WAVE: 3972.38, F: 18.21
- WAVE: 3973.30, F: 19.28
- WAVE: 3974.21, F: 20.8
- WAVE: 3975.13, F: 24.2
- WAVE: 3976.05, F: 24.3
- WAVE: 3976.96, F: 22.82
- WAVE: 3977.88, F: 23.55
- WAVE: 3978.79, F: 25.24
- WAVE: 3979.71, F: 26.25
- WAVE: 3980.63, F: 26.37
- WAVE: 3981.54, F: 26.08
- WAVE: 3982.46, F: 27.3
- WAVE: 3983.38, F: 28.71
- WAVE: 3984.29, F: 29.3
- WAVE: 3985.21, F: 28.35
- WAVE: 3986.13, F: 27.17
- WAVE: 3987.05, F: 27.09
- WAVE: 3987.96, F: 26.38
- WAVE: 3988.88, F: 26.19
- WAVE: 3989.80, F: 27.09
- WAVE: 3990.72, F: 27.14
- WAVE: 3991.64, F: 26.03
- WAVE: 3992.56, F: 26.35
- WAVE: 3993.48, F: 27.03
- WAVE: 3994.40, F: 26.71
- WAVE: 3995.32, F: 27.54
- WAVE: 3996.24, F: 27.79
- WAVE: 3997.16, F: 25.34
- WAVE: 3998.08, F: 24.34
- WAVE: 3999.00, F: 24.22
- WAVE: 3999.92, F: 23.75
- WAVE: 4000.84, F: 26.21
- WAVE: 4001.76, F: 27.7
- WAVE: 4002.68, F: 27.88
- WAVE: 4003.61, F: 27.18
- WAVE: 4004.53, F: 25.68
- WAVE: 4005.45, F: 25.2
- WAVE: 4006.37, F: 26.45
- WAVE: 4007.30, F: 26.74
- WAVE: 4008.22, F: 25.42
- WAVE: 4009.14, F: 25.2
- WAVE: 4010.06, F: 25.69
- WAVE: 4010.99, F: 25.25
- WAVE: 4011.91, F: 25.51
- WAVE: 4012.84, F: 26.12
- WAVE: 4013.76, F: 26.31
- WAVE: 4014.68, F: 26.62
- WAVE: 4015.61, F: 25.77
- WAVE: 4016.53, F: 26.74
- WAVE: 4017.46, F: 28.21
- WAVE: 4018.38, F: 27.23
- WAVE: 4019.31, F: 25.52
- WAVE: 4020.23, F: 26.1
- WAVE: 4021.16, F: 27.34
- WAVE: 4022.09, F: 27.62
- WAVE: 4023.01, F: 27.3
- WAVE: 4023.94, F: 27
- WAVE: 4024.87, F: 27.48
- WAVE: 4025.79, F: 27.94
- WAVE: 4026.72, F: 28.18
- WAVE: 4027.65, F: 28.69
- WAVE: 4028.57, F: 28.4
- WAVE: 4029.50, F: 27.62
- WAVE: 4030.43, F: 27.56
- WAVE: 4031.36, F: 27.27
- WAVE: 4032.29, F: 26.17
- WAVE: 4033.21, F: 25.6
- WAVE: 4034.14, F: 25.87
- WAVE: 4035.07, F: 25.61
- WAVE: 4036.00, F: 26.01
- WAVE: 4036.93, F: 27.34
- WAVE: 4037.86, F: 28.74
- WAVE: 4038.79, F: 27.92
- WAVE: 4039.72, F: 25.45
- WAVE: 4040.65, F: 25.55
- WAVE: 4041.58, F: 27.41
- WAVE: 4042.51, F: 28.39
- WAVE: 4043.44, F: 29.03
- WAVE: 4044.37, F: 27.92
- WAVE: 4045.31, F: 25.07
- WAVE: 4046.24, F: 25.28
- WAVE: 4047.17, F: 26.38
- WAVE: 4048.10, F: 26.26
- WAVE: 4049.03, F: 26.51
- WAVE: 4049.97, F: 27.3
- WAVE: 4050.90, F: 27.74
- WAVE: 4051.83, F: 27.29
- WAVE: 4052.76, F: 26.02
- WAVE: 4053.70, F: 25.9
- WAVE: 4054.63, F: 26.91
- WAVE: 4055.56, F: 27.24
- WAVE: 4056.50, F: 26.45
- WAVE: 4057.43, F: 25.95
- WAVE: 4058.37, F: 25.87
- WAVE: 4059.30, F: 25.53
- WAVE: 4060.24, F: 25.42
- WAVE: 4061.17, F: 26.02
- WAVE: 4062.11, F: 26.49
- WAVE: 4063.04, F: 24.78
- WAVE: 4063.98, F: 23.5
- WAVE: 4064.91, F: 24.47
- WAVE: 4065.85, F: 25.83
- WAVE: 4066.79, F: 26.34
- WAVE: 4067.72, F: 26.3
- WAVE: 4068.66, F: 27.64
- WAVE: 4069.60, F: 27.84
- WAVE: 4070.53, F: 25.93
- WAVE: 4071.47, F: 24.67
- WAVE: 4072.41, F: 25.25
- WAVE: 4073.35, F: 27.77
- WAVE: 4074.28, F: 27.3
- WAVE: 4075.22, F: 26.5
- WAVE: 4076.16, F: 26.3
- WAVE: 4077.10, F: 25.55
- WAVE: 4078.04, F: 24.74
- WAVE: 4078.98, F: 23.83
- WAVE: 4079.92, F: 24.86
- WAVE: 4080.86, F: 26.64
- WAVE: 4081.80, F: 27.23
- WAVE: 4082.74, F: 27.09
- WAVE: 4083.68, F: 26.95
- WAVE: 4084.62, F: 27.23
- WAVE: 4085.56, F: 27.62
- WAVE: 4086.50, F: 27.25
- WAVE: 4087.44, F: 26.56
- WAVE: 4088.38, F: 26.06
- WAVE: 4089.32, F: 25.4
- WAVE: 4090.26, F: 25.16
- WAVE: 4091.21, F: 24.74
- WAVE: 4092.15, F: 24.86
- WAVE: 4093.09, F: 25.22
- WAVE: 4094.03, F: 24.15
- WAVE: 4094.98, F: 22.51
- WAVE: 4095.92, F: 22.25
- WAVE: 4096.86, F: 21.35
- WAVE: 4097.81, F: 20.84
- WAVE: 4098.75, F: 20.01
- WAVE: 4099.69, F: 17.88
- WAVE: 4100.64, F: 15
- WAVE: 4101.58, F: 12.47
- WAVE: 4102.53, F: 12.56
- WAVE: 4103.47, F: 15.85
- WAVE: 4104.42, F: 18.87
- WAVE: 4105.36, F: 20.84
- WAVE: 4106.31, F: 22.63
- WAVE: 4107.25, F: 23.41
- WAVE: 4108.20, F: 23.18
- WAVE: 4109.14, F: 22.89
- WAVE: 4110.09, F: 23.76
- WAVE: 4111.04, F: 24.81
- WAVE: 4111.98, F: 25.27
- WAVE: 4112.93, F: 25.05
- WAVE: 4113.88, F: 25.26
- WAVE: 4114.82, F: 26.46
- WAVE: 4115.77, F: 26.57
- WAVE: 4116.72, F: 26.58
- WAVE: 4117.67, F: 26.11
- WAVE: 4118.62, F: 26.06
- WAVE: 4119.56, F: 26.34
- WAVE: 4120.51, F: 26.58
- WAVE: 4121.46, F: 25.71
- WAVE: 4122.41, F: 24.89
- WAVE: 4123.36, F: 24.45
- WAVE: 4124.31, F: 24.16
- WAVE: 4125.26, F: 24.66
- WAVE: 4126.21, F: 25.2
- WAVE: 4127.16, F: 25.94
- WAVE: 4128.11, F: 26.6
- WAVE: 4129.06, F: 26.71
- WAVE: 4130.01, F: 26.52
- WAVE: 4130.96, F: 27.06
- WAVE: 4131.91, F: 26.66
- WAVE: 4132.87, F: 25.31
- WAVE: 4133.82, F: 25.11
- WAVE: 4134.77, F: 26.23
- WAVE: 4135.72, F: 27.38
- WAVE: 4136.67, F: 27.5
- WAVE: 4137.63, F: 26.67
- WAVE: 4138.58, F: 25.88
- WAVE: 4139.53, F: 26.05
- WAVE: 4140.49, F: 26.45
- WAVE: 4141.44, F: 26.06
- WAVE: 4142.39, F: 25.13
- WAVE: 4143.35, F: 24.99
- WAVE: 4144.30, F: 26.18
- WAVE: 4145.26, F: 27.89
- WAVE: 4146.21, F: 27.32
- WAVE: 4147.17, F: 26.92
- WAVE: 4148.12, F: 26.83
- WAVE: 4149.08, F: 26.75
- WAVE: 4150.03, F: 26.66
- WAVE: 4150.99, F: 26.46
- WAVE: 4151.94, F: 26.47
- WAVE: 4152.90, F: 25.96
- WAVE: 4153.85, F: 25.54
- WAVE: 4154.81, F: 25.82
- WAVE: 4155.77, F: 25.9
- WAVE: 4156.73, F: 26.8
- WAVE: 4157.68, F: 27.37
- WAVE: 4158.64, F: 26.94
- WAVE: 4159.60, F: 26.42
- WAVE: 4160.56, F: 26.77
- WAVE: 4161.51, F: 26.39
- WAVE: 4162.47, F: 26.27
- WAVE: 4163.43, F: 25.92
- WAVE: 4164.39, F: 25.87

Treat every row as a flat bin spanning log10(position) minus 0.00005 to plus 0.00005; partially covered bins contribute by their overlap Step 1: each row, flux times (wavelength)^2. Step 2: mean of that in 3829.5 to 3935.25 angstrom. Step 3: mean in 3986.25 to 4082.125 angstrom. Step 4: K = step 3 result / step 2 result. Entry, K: 1.16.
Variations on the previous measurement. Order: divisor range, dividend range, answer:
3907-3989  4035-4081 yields 1.16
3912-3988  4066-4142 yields 1.12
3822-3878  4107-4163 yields 1.19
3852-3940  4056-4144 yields 1.09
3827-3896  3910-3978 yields 1.00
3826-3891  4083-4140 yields 1.12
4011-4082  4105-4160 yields 1.01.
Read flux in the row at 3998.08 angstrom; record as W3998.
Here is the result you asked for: 24.34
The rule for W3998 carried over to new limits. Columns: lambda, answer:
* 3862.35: 27.8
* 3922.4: 25.39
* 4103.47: 15.85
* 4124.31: 24.16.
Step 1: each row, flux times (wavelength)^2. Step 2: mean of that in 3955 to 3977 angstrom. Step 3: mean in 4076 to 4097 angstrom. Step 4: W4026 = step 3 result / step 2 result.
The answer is 1.31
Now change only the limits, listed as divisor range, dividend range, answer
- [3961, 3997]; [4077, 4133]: 1.10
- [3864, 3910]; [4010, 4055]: 1.17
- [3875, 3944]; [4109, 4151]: 1.19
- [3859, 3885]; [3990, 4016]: 1.02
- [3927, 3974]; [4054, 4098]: 1.22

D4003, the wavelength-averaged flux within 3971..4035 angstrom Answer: 26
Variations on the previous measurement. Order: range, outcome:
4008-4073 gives 26.5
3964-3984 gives 20.7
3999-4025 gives 26.3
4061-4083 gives 25.9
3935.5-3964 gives 25.3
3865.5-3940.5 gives 24.6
